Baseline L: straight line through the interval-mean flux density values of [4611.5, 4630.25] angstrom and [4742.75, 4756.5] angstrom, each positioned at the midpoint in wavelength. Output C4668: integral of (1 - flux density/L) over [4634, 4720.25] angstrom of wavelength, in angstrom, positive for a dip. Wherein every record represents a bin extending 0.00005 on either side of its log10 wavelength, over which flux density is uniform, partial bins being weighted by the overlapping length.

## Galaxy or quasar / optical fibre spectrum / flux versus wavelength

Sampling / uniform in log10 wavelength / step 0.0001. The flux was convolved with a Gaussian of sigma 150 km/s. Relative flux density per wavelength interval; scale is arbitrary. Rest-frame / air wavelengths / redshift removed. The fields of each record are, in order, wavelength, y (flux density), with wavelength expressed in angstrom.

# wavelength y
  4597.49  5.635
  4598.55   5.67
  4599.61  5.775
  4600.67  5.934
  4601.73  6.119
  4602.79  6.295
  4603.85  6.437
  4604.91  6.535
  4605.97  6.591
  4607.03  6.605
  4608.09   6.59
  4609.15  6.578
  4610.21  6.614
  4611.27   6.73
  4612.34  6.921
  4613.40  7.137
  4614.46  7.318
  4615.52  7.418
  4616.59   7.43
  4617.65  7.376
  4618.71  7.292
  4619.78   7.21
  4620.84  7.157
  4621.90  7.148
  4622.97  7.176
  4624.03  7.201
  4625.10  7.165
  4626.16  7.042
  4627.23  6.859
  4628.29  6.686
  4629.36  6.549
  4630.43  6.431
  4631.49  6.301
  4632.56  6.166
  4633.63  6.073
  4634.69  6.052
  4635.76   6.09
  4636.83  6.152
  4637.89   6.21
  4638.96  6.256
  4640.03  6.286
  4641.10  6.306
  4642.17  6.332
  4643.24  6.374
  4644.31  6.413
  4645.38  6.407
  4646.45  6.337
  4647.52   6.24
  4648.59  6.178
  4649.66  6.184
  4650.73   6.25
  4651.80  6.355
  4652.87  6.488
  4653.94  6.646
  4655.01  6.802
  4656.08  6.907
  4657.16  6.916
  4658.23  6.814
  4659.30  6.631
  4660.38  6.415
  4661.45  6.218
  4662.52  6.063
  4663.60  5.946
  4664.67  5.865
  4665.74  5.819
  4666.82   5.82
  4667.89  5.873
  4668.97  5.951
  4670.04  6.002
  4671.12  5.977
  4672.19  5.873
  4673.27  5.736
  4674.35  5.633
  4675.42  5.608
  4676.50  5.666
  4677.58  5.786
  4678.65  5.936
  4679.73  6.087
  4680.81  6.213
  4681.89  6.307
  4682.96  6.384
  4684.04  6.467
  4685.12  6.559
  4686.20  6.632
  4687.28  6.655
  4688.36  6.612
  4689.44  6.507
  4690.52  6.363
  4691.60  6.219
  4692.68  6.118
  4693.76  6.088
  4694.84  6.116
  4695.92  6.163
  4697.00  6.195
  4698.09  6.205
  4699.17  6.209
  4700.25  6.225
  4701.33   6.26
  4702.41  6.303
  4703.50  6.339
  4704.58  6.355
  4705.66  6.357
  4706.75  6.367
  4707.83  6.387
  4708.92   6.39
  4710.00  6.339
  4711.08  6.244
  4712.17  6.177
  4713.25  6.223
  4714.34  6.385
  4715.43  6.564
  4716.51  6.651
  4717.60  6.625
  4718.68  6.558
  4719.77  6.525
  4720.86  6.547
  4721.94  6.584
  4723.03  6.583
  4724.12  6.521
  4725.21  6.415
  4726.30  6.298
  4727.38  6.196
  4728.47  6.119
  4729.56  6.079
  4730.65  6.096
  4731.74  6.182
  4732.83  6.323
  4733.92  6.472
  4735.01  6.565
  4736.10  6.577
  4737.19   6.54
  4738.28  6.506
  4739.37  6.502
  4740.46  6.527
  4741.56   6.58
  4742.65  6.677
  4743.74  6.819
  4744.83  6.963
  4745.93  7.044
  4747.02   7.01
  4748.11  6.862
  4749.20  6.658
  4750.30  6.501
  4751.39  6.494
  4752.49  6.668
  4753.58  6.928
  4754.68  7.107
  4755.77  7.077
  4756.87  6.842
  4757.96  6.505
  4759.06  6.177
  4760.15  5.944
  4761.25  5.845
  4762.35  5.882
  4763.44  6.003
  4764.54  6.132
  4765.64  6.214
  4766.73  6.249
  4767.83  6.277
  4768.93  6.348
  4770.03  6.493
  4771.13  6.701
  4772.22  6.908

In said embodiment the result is 8.90 angstrom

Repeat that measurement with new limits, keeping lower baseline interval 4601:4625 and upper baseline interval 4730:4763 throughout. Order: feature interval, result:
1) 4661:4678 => 2.25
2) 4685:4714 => 1.58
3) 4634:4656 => 1.58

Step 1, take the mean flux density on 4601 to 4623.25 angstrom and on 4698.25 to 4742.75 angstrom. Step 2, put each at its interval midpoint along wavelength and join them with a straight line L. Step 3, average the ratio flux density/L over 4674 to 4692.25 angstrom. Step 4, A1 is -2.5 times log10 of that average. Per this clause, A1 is 0.06 mag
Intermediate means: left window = 6.88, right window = 6.4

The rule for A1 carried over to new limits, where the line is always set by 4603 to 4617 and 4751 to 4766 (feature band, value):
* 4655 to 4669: 0.07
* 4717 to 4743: 0.01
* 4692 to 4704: 0.06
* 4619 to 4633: -0.01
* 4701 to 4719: 0.03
